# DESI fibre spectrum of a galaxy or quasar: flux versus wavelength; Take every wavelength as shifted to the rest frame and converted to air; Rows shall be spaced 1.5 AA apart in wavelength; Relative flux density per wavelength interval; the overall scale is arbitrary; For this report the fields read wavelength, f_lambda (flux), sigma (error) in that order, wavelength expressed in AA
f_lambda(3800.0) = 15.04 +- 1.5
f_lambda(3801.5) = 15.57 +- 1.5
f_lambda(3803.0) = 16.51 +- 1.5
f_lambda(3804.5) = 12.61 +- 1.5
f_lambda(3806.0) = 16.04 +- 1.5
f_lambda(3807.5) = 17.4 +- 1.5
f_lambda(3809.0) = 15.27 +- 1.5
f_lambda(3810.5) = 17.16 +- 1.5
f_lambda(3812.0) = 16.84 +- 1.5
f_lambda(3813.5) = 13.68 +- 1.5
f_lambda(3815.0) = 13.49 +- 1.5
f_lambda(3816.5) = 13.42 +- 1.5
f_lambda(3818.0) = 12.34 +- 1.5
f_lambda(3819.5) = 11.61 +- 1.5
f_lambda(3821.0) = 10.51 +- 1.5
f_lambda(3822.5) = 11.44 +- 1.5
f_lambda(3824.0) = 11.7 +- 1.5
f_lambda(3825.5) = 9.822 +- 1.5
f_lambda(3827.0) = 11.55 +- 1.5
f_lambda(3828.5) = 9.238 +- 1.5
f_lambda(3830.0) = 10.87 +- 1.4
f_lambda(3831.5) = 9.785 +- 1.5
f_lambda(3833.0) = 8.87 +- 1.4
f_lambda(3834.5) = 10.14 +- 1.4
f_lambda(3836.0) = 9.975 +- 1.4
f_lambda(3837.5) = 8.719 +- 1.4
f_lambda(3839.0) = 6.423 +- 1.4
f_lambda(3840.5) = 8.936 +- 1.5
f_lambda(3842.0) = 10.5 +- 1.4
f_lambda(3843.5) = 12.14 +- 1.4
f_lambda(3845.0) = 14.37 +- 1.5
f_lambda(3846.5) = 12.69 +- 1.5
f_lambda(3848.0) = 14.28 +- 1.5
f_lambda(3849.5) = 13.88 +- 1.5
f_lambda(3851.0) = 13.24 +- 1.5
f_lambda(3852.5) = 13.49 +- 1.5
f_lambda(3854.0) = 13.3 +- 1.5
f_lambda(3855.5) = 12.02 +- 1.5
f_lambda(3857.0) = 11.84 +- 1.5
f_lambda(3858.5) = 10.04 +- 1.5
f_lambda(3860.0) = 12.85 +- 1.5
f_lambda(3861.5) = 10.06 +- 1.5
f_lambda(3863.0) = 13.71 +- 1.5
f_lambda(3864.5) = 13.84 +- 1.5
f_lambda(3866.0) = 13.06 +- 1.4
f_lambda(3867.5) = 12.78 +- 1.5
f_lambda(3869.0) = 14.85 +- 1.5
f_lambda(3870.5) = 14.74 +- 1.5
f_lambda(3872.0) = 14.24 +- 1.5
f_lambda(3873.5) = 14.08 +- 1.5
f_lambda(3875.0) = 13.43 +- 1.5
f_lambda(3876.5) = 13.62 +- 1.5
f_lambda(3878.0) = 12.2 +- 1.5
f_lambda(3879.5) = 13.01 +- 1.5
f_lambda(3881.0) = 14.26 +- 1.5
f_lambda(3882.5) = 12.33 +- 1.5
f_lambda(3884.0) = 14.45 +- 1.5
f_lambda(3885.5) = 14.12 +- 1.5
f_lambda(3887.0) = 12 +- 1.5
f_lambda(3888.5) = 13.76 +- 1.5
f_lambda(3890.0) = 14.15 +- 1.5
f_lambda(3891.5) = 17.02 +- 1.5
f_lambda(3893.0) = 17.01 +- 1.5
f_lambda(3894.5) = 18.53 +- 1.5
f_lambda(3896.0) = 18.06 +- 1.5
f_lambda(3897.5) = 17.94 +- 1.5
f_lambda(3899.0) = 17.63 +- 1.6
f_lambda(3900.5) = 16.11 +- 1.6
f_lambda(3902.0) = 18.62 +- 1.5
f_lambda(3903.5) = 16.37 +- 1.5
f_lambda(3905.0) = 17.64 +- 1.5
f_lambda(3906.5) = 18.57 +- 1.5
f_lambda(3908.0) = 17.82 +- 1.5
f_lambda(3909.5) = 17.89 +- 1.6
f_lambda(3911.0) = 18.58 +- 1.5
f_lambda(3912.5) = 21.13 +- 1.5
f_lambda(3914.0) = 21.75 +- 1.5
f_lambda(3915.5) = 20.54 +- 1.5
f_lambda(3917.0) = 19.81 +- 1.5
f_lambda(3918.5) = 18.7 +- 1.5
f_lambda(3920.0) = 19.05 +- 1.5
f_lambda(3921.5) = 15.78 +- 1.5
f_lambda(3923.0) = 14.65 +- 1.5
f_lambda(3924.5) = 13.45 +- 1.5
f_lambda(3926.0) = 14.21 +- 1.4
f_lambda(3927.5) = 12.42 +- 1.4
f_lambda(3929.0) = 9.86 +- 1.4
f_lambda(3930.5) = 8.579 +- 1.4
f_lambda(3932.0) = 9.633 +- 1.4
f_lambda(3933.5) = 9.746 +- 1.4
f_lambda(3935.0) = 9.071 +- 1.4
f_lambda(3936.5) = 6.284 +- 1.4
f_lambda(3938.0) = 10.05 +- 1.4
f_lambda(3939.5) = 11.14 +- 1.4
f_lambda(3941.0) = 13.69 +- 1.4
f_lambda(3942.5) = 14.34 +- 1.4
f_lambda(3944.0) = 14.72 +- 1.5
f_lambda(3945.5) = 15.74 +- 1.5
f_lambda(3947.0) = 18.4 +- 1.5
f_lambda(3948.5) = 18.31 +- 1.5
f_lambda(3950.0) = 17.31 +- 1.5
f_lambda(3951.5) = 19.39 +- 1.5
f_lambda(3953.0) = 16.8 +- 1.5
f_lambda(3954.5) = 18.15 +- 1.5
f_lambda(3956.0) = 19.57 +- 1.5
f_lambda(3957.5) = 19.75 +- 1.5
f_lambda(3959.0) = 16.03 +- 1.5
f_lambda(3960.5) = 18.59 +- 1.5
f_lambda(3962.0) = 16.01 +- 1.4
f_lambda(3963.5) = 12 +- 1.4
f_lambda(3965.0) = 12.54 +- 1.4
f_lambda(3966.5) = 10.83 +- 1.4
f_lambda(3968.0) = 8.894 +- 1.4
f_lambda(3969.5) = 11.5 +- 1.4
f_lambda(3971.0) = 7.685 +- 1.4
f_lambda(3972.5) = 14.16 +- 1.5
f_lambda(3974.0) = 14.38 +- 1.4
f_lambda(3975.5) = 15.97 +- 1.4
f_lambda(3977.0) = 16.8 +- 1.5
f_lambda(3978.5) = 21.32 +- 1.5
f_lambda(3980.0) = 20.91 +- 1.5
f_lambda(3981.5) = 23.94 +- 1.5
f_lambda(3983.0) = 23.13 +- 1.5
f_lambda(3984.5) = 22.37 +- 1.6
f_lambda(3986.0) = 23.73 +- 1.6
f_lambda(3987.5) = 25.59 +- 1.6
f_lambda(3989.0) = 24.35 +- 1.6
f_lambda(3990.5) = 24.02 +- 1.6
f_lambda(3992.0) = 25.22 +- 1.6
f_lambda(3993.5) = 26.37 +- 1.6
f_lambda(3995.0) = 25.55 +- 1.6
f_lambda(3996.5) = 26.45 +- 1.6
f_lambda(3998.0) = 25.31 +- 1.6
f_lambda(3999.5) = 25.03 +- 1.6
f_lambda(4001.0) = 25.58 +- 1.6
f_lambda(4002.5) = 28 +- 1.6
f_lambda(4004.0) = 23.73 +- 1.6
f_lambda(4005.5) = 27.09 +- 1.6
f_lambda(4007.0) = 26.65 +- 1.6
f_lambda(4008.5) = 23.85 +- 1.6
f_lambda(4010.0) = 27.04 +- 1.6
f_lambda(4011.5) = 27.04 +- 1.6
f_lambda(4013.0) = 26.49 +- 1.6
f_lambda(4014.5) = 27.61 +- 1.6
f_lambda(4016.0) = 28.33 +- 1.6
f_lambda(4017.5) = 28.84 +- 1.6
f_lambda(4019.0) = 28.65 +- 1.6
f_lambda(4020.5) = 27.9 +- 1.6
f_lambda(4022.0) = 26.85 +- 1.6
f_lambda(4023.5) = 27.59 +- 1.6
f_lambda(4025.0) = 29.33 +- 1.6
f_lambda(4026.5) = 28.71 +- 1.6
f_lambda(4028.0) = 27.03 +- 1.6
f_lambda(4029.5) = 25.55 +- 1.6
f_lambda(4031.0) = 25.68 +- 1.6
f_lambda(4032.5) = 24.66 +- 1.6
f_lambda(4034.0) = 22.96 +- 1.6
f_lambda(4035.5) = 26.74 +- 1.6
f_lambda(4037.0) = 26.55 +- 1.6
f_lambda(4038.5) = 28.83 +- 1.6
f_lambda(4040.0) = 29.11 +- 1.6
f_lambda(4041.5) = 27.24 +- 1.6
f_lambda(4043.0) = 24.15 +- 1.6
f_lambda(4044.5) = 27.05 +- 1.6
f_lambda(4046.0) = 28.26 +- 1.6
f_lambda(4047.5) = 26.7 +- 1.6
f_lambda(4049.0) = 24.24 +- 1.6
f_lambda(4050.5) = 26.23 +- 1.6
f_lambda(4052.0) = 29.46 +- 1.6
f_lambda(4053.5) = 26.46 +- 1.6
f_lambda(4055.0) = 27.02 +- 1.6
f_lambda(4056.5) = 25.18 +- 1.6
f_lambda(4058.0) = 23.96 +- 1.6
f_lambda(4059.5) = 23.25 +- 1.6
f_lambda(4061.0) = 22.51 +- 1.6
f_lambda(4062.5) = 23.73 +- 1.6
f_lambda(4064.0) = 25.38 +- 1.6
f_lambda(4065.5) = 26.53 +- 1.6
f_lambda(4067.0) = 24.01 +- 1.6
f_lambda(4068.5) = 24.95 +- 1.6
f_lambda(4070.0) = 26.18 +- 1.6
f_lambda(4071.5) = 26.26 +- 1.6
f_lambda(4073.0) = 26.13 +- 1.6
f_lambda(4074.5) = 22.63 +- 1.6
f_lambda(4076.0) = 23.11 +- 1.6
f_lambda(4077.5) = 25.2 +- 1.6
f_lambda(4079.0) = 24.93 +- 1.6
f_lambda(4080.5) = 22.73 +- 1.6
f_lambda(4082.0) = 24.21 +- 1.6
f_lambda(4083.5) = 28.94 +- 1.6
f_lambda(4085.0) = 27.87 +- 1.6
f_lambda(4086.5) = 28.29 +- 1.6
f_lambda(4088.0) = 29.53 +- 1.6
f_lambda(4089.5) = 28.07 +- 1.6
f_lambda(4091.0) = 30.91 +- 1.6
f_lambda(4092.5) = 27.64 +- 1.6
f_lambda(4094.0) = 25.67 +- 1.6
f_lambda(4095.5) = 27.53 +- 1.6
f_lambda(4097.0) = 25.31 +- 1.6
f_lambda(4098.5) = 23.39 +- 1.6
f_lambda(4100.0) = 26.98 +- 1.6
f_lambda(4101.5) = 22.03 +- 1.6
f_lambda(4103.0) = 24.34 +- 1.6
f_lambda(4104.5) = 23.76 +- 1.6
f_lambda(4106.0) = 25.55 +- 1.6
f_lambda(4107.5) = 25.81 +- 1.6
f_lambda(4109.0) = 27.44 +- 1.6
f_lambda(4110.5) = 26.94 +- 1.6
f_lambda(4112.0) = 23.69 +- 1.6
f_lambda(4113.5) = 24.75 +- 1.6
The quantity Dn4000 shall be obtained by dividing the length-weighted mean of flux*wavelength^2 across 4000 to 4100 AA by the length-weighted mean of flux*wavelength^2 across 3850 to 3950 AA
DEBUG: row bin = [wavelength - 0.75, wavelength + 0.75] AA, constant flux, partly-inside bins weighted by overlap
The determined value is 1.9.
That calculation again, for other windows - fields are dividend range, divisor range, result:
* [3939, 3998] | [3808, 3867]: 1.63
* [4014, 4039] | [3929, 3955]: 2.10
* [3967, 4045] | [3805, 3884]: 2.10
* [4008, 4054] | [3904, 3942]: 1.92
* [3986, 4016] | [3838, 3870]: 2.27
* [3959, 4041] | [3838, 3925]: 1.65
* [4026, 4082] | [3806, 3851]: 2.38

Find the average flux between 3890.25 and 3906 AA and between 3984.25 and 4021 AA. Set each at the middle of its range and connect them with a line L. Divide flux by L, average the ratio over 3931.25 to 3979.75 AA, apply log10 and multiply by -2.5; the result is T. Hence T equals 0.47 mag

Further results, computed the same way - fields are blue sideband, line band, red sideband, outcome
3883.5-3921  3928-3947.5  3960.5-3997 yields 0.49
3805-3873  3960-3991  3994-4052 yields 0.30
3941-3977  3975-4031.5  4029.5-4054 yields -0.19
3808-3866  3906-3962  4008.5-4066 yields 0.21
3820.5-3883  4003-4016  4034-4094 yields -0.17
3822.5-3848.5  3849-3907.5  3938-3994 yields -0.12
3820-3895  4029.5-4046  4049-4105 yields -0.13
